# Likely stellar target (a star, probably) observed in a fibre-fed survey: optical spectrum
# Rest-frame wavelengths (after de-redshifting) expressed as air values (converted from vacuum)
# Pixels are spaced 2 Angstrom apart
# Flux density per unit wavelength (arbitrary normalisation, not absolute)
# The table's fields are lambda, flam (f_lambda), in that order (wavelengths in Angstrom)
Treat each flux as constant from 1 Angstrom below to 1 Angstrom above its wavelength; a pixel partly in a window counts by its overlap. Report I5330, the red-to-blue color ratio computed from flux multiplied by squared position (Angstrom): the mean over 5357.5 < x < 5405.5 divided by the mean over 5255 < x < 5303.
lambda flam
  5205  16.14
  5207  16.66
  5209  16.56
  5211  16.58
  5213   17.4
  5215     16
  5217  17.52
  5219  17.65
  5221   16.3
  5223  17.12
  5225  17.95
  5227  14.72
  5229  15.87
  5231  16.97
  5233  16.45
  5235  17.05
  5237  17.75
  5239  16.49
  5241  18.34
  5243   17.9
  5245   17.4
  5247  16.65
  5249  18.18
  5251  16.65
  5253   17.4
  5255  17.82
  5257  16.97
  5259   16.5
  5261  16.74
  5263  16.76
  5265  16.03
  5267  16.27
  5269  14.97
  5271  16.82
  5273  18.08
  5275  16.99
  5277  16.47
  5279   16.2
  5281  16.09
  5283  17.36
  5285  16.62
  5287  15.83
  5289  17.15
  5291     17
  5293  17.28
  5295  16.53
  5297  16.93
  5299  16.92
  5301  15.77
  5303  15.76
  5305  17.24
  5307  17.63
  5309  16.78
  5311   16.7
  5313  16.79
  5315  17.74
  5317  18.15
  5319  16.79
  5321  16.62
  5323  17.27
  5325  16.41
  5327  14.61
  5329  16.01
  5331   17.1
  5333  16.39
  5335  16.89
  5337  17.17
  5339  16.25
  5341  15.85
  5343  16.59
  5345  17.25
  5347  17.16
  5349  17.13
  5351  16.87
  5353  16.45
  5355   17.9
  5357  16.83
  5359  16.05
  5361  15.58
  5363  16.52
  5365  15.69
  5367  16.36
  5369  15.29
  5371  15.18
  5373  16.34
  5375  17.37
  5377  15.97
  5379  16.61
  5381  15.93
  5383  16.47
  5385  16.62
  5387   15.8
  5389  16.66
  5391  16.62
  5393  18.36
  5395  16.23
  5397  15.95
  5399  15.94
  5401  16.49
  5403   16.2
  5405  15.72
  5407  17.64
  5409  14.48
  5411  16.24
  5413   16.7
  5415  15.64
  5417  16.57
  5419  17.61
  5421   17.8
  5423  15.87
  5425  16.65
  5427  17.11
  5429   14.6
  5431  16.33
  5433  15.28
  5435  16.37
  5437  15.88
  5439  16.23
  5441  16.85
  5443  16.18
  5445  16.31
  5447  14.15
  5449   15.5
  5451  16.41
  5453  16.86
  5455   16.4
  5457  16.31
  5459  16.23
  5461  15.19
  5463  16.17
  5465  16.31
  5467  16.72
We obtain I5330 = 1.02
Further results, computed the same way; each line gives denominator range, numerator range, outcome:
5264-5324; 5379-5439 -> 1.02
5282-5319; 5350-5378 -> 0.99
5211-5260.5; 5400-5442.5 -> 1.03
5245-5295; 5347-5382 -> 1.01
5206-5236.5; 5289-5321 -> 1.04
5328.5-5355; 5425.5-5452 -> 0.99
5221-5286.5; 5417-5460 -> 1.03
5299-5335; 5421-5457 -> 1.01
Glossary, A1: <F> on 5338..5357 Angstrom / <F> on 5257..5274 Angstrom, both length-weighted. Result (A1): 1.0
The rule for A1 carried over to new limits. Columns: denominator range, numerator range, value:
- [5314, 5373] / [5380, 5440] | 0.99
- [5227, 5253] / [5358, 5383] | 0.94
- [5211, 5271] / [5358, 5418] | 0.96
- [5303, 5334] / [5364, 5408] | 0.97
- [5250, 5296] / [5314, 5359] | 1.00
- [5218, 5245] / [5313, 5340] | 0.98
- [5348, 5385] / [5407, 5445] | 0.99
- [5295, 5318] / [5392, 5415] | 0.96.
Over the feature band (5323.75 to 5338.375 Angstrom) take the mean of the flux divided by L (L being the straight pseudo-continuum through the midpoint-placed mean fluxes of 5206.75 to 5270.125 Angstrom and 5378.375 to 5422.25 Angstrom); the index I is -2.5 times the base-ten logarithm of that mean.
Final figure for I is 0.02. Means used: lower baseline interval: 16.9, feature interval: 16.4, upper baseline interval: 16.5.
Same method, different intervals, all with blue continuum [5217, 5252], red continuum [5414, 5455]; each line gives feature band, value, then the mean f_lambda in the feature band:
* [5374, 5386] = 0.00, 16.5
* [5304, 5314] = -0.02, 17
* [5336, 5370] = 0.00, 16.5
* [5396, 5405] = 0.02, 16.1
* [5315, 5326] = -0.03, 17.1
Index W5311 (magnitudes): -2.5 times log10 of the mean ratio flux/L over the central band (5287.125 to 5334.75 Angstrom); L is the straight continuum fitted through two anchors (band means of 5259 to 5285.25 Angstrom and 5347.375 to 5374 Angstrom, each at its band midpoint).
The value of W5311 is -0.02 mag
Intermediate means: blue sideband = 16.6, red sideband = 16.3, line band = 16.7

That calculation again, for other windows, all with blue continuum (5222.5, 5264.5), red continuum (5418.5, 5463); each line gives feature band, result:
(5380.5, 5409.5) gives -0.001 mag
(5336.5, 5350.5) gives -0.011 mag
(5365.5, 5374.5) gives 0.040 mag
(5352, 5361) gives -0.009 mag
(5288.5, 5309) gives -0.002 mag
